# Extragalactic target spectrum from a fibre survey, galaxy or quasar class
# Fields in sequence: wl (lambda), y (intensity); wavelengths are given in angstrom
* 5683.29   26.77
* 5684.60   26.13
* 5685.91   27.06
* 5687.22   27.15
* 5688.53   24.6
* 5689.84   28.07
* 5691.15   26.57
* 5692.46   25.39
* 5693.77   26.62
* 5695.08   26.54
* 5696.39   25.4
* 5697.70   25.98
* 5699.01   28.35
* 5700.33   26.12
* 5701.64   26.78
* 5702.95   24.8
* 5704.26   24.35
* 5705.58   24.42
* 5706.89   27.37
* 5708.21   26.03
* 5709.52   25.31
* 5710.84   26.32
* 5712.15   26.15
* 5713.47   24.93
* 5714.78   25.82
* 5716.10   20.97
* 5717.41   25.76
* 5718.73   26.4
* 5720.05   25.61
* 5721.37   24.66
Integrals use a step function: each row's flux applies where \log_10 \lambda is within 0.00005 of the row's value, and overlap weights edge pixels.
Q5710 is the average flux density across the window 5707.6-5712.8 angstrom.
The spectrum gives 26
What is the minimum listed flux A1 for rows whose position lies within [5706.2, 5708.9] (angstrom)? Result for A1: 26.03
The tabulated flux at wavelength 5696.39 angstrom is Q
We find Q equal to 25.4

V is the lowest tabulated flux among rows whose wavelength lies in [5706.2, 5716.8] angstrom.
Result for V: 20.97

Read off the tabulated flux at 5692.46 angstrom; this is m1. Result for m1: 25.39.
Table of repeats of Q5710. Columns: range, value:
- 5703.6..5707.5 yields 25.4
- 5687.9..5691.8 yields 26.4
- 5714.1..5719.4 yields 24.7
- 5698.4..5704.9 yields 26.1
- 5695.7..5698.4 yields 25.8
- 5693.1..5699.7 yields 26.6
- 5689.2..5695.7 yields 26.6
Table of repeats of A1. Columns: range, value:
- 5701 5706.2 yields 24.35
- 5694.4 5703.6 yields 24.8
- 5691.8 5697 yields 25.39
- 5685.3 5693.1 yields 24.6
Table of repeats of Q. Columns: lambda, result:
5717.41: 25.76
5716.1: 20.97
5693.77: 26.62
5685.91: 27.06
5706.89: 27.37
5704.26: 24.35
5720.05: 25.61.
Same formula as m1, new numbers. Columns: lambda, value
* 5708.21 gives 26.03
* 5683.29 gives 26.77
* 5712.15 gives 26.15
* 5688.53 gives 24.6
